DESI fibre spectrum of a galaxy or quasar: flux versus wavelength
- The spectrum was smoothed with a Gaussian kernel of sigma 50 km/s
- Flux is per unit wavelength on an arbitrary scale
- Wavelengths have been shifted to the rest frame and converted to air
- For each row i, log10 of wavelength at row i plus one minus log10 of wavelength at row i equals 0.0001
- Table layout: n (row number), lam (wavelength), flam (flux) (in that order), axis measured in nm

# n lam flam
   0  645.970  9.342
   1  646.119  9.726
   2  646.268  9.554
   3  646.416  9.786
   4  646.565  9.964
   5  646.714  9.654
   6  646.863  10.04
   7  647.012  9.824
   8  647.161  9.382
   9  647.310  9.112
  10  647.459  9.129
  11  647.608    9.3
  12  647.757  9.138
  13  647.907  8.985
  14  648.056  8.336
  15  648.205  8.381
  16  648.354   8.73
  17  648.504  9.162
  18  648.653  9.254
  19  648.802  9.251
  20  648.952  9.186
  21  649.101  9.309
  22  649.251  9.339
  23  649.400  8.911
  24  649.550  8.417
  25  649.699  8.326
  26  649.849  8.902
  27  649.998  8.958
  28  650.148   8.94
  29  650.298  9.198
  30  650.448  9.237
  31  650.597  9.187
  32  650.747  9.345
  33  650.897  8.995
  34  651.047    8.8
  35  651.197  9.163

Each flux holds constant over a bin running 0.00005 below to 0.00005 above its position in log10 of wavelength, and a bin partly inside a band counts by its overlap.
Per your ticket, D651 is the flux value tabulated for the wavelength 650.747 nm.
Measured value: 9.345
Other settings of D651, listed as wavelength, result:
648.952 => 9.186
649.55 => 8.417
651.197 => 9.163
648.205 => 8.381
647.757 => 9.138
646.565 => 9.964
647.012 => 9.824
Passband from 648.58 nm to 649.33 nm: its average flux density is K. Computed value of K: 9.27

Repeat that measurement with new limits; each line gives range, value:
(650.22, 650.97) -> 9.19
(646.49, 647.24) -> 9.76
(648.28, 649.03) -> 9.12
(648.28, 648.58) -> 8.94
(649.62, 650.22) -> 8.79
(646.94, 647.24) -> 9.59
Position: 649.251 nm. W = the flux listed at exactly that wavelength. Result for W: 9.339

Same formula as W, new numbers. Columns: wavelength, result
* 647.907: 8.985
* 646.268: 9.554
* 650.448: 9.237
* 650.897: 8.995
